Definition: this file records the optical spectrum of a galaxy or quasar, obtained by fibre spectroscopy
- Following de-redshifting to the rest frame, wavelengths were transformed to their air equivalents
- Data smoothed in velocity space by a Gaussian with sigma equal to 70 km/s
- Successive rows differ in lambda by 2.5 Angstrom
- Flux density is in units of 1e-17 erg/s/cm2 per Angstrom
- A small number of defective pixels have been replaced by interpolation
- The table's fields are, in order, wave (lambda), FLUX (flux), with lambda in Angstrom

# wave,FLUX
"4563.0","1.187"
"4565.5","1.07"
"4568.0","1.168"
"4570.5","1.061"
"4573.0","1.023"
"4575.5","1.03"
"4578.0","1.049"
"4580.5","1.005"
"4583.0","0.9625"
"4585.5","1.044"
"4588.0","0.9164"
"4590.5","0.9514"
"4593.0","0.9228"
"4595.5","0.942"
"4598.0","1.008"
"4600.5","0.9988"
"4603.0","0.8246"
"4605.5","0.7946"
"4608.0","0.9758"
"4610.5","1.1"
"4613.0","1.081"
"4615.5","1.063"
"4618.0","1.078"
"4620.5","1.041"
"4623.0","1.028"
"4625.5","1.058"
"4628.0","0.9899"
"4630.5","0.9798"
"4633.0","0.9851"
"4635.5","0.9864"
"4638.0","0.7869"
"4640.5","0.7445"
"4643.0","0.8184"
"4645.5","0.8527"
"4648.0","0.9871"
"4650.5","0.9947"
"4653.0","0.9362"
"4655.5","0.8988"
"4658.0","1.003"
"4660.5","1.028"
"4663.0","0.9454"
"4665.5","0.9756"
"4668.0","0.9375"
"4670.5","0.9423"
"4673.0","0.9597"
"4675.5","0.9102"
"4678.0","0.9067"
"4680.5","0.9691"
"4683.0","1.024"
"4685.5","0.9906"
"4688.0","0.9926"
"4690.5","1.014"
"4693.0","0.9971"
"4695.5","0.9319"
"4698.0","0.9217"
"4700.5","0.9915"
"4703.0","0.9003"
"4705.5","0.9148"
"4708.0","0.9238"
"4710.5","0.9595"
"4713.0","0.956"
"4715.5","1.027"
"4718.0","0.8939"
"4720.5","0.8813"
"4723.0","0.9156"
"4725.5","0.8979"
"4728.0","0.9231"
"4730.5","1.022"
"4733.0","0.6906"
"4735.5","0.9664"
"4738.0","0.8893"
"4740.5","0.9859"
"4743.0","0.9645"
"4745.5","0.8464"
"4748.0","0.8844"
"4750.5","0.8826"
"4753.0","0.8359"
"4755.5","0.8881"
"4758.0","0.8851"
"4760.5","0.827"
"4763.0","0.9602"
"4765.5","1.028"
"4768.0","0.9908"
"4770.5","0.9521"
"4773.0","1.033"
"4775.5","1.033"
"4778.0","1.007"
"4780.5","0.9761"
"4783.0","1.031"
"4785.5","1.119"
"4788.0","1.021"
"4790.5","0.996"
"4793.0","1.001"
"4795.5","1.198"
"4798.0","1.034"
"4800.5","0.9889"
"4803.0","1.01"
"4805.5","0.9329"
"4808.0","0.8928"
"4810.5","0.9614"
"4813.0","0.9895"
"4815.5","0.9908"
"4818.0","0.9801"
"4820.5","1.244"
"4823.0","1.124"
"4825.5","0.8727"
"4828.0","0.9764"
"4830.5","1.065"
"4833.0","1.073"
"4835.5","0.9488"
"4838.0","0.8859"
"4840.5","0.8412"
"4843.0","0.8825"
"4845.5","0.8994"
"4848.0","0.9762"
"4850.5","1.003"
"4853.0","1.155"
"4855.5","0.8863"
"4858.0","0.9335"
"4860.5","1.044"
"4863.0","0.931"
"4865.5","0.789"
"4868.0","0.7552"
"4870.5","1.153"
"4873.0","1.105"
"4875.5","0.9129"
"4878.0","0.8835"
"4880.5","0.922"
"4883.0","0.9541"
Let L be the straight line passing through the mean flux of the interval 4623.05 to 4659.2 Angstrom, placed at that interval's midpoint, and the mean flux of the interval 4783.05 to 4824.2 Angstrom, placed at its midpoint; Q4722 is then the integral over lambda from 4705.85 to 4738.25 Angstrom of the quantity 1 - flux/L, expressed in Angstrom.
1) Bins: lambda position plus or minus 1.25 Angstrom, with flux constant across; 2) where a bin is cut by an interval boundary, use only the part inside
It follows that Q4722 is 2.0 Angstrom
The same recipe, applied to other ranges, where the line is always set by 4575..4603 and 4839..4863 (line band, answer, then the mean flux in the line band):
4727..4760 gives 2.35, 0.895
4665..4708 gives 0.54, 0.956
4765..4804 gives -2.65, 1.03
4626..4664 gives 1.57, 0.932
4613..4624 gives -0.93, 1.06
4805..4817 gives 0.04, 0.955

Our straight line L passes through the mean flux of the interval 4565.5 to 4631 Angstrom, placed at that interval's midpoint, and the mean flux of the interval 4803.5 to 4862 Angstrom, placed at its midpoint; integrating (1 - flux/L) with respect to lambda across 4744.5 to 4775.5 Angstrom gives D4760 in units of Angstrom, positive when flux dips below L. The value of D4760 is 2.1 Angstrom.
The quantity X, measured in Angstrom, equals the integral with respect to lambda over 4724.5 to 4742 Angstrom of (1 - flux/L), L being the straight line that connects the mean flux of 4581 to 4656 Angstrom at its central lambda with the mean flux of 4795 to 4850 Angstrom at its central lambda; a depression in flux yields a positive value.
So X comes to 1.1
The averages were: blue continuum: 0.959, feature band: 0.912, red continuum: 0.987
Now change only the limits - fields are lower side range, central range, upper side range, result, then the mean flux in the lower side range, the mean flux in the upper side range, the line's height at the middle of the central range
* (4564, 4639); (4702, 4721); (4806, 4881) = 1.0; 0.999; 0.969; 0.985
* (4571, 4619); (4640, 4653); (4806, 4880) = 1.2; 0.989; 0.97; 0.985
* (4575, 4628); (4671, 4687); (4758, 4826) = 0.6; 0.993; 1.01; 0.999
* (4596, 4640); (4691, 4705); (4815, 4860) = 0.5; 0.982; 0.986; 0.984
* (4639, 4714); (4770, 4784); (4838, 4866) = -1.0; 0.944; 0.942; 0.943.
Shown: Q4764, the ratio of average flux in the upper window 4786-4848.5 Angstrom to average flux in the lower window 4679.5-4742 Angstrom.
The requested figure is 1.05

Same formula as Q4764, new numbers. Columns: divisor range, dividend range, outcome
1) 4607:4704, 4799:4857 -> 1.01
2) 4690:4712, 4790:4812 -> 1.06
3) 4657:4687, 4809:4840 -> 1.04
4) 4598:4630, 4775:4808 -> 1.02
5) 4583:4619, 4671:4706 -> 0.98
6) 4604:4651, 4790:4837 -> 1.05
